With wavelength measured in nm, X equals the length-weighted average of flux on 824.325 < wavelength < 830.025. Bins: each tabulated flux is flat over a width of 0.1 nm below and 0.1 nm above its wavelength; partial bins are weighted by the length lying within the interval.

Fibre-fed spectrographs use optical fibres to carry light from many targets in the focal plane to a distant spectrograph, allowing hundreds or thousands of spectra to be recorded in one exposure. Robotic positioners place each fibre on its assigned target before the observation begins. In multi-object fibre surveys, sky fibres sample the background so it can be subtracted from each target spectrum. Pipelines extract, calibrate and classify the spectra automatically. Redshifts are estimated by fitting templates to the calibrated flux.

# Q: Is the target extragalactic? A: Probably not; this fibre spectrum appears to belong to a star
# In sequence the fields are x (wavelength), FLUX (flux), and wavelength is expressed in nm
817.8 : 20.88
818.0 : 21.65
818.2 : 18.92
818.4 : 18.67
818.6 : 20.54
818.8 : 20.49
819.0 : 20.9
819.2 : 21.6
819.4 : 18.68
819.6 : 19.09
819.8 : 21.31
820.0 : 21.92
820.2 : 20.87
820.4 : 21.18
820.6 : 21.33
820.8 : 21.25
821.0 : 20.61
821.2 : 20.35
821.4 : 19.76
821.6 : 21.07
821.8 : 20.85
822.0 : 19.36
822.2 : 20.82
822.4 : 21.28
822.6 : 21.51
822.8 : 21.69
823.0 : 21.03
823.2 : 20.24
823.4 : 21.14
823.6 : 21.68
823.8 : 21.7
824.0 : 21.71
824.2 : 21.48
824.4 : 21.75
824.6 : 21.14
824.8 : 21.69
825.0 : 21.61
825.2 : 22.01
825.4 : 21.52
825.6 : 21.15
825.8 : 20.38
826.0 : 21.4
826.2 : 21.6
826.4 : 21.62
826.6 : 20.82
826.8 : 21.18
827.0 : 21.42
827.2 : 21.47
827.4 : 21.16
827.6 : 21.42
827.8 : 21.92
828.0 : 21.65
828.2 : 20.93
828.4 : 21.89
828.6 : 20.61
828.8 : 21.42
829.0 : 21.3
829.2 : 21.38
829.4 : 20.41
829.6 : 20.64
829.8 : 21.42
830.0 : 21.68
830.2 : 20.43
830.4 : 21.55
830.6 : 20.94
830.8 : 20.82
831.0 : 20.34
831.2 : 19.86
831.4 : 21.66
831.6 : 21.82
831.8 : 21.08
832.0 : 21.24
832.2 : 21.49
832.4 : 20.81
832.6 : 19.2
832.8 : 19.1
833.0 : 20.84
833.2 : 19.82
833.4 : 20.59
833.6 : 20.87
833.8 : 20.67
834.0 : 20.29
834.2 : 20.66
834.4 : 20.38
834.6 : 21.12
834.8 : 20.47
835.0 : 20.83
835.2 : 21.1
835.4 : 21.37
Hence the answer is 21.3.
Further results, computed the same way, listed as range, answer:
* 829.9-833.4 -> 20.7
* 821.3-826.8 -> 21.2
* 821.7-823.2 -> 20.9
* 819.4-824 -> 20.9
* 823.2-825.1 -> 21.5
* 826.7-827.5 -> 21.3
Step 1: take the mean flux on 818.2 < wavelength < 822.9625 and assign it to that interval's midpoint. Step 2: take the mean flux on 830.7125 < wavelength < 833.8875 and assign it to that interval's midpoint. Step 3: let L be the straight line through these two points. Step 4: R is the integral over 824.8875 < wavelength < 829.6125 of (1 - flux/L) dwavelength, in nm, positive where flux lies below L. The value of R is -0.153 nm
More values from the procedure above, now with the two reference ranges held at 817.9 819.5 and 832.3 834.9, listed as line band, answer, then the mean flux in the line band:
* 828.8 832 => -0.11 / 21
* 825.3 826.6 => -0.06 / 21.2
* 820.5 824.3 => -0.14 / 21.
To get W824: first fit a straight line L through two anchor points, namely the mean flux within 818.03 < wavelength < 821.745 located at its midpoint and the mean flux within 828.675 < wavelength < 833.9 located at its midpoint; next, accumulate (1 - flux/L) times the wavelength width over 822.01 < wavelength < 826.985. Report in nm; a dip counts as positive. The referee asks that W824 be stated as -0.16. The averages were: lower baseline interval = 20.5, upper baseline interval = 20.8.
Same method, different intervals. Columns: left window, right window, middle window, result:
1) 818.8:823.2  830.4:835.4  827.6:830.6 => -0.07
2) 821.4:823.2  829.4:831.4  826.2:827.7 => -0.03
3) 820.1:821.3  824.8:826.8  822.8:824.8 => -0.02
